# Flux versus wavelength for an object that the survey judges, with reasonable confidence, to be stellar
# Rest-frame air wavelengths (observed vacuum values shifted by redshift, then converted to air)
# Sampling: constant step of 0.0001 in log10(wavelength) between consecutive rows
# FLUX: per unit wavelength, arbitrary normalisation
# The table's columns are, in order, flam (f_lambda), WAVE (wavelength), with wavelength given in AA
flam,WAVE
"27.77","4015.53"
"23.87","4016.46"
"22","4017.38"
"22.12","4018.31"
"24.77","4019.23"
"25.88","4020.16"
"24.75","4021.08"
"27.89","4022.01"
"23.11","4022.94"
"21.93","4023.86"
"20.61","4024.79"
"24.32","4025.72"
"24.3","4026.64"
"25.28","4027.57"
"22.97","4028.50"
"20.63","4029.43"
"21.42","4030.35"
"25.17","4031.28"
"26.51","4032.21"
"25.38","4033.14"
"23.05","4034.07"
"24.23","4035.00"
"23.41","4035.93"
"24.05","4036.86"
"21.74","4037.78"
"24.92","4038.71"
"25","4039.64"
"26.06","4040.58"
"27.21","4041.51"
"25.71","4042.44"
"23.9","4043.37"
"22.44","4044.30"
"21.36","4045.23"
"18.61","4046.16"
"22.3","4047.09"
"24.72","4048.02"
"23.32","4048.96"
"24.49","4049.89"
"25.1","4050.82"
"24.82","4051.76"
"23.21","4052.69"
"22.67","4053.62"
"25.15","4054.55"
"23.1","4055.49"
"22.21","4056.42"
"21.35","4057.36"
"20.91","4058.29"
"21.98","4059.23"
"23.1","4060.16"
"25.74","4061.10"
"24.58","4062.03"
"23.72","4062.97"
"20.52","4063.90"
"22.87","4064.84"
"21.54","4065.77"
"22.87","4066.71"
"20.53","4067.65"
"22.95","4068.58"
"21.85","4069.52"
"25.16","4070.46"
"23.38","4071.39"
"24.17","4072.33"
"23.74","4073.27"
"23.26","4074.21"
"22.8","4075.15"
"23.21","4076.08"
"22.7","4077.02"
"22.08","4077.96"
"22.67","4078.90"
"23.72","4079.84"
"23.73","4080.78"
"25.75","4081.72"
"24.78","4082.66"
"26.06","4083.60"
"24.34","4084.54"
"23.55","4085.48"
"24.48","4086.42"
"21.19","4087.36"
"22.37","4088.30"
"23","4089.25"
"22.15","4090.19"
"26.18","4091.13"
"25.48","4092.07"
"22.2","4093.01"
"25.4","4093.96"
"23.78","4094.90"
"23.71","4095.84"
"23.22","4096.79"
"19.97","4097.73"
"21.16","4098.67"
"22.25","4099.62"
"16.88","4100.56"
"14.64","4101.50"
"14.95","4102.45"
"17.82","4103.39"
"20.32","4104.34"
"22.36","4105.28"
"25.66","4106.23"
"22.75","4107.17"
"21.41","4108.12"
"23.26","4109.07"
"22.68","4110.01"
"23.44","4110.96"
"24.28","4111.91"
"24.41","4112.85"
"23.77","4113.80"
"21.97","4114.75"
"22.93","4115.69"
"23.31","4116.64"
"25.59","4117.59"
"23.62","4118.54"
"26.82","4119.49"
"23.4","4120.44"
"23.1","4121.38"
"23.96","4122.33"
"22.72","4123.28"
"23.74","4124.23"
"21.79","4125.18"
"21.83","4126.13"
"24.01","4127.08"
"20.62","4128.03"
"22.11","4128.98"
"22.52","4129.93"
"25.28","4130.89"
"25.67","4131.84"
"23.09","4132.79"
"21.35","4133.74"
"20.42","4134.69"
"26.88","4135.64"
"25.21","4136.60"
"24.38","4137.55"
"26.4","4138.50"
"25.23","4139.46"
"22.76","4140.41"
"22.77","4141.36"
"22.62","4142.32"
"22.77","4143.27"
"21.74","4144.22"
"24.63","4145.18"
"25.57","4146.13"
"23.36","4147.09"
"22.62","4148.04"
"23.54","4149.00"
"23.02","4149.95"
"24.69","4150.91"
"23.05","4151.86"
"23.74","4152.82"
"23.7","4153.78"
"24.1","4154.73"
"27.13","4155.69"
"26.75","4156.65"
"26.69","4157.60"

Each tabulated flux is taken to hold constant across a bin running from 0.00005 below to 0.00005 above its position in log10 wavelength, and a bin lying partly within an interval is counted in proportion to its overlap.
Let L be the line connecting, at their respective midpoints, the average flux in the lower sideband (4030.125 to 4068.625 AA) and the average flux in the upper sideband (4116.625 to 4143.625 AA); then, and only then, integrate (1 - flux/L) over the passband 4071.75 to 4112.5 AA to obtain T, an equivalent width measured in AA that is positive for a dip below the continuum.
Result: 1.5 AA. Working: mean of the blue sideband 23.4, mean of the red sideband 23.6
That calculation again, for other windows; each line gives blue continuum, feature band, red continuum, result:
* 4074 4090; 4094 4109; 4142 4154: 1.6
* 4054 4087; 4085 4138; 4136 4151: 1.8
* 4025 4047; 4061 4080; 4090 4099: 0.5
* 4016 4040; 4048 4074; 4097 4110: -1.0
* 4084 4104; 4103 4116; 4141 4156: -0.2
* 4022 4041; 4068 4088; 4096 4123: -0.7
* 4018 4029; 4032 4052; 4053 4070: -0.5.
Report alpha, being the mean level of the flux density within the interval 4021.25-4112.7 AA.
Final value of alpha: 23.1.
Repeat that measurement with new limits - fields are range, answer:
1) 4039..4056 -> 23.8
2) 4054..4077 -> 22.9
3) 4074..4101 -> 23.2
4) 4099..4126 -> 22.3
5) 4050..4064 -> 23.3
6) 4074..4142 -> 23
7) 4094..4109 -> 20.9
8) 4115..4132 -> 23.4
